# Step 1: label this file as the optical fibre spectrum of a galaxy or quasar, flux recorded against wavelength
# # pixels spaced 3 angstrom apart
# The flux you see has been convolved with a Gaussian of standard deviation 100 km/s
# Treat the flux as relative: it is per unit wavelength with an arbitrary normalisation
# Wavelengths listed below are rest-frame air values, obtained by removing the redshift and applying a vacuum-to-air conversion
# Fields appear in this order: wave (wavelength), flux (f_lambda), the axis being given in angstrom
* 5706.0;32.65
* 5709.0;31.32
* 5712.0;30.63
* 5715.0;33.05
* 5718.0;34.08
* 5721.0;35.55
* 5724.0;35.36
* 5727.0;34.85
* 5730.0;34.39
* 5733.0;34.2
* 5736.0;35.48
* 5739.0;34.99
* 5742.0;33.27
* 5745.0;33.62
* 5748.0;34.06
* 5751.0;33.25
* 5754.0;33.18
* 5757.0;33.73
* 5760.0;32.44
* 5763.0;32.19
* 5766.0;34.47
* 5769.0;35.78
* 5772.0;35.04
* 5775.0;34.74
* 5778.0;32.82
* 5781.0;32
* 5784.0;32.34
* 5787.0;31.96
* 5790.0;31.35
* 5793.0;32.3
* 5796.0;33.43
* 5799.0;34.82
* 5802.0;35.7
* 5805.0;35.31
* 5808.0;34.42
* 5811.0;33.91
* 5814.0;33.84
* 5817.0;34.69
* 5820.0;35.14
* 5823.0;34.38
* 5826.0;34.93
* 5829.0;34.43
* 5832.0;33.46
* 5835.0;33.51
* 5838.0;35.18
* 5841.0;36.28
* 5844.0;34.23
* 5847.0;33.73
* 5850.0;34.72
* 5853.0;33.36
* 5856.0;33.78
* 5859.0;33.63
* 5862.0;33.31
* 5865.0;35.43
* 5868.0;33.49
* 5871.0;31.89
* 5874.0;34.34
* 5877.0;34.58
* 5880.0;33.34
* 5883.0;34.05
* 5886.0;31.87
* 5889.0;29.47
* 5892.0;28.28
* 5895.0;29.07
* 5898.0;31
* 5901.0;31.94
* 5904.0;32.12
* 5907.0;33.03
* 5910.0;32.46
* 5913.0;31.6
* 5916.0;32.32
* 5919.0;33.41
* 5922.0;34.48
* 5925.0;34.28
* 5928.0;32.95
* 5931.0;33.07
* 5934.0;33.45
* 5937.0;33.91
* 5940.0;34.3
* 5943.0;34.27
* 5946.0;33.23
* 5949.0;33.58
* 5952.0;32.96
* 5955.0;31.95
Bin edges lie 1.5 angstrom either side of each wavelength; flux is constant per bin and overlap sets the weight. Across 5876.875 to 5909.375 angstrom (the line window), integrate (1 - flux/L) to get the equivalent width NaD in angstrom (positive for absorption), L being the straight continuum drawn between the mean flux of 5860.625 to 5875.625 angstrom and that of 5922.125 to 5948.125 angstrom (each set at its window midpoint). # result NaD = 2.0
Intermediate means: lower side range 33.7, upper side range 33.7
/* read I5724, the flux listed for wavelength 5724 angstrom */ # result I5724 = 35.36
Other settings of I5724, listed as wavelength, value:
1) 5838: 35.18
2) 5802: 35.7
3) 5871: 31.89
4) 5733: 34.2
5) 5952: 32.96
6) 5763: 32.19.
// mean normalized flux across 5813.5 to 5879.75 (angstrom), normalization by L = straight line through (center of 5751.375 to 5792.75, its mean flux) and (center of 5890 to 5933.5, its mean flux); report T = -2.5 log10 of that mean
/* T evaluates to -0.05 mag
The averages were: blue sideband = 33.2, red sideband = 32.1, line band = 34.2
